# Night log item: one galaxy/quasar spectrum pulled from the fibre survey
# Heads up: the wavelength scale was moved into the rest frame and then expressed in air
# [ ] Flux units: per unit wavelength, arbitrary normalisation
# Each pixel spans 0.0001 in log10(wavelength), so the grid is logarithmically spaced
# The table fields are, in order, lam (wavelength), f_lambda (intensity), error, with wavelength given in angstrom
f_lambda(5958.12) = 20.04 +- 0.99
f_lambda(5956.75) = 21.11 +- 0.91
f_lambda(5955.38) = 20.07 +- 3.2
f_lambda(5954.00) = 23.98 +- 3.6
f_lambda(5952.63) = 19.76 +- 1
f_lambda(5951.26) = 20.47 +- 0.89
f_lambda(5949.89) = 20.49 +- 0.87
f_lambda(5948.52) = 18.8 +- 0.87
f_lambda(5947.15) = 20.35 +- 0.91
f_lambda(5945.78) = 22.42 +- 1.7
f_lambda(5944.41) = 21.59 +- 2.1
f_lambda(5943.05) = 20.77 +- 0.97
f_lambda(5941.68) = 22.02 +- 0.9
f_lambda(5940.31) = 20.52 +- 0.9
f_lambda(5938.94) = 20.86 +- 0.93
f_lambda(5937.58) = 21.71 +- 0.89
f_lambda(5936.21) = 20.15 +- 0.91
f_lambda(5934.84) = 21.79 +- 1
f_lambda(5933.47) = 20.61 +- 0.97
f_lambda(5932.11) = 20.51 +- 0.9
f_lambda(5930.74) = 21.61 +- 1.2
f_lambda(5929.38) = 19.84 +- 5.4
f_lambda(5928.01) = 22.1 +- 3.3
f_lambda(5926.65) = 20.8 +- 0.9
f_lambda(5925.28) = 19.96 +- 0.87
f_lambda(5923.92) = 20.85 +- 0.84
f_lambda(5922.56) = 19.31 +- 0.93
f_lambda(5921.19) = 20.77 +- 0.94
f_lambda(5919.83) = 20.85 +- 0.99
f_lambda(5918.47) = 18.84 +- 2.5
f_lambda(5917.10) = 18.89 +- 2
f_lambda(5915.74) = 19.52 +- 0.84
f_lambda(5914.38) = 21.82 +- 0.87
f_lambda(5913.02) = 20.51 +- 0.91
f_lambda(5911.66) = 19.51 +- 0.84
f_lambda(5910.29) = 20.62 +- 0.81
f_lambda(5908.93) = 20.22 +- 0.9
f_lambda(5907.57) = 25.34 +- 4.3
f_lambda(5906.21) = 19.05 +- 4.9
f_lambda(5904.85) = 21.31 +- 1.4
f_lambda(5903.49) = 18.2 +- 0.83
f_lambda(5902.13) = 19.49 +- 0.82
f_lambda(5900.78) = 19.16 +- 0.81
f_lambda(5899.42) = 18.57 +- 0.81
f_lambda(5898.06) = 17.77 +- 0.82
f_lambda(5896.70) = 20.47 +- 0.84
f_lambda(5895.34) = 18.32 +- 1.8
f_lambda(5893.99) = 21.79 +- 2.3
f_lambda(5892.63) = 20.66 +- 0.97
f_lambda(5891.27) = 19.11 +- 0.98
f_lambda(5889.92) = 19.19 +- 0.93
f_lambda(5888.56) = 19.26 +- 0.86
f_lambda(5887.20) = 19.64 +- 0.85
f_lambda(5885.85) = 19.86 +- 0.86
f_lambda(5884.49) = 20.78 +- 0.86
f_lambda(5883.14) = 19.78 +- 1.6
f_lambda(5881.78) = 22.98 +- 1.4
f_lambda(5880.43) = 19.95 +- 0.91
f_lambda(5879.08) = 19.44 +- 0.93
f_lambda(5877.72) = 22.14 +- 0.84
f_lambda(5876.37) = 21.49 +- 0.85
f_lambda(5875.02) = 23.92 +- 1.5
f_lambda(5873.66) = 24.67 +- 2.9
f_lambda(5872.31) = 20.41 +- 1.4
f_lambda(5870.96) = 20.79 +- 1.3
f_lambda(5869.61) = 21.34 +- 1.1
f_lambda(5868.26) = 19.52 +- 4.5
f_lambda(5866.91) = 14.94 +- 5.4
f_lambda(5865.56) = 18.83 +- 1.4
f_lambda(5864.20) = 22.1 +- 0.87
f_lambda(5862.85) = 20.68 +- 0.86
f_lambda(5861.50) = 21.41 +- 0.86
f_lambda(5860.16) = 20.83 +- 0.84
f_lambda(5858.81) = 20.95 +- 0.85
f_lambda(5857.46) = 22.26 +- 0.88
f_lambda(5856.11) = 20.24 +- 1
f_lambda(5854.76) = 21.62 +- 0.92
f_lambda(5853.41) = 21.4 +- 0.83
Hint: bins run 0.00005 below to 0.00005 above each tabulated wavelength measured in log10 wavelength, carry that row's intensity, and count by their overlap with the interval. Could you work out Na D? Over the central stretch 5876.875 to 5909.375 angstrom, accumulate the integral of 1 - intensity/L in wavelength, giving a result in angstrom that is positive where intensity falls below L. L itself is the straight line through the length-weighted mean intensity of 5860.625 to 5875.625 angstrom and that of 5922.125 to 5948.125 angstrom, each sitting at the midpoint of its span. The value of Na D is 1.1 angstrom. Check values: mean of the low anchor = 20.8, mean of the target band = 20.1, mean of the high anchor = 20.9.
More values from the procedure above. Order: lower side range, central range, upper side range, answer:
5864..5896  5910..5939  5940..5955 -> 0.4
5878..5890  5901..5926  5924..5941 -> 0.4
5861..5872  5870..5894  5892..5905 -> -1.4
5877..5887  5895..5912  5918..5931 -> 0.6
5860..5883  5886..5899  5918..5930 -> 0.7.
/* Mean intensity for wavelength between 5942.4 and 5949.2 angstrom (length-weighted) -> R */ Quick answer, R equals 20.8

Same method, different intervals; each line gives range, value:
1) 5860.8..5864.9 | 21.4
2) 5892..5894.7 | 21.2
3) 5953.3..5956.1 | 21.9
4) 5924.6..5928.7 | 20.9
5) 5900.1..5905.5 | 19.6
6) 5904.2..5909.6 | 21.5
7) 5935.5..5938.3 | 20.9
